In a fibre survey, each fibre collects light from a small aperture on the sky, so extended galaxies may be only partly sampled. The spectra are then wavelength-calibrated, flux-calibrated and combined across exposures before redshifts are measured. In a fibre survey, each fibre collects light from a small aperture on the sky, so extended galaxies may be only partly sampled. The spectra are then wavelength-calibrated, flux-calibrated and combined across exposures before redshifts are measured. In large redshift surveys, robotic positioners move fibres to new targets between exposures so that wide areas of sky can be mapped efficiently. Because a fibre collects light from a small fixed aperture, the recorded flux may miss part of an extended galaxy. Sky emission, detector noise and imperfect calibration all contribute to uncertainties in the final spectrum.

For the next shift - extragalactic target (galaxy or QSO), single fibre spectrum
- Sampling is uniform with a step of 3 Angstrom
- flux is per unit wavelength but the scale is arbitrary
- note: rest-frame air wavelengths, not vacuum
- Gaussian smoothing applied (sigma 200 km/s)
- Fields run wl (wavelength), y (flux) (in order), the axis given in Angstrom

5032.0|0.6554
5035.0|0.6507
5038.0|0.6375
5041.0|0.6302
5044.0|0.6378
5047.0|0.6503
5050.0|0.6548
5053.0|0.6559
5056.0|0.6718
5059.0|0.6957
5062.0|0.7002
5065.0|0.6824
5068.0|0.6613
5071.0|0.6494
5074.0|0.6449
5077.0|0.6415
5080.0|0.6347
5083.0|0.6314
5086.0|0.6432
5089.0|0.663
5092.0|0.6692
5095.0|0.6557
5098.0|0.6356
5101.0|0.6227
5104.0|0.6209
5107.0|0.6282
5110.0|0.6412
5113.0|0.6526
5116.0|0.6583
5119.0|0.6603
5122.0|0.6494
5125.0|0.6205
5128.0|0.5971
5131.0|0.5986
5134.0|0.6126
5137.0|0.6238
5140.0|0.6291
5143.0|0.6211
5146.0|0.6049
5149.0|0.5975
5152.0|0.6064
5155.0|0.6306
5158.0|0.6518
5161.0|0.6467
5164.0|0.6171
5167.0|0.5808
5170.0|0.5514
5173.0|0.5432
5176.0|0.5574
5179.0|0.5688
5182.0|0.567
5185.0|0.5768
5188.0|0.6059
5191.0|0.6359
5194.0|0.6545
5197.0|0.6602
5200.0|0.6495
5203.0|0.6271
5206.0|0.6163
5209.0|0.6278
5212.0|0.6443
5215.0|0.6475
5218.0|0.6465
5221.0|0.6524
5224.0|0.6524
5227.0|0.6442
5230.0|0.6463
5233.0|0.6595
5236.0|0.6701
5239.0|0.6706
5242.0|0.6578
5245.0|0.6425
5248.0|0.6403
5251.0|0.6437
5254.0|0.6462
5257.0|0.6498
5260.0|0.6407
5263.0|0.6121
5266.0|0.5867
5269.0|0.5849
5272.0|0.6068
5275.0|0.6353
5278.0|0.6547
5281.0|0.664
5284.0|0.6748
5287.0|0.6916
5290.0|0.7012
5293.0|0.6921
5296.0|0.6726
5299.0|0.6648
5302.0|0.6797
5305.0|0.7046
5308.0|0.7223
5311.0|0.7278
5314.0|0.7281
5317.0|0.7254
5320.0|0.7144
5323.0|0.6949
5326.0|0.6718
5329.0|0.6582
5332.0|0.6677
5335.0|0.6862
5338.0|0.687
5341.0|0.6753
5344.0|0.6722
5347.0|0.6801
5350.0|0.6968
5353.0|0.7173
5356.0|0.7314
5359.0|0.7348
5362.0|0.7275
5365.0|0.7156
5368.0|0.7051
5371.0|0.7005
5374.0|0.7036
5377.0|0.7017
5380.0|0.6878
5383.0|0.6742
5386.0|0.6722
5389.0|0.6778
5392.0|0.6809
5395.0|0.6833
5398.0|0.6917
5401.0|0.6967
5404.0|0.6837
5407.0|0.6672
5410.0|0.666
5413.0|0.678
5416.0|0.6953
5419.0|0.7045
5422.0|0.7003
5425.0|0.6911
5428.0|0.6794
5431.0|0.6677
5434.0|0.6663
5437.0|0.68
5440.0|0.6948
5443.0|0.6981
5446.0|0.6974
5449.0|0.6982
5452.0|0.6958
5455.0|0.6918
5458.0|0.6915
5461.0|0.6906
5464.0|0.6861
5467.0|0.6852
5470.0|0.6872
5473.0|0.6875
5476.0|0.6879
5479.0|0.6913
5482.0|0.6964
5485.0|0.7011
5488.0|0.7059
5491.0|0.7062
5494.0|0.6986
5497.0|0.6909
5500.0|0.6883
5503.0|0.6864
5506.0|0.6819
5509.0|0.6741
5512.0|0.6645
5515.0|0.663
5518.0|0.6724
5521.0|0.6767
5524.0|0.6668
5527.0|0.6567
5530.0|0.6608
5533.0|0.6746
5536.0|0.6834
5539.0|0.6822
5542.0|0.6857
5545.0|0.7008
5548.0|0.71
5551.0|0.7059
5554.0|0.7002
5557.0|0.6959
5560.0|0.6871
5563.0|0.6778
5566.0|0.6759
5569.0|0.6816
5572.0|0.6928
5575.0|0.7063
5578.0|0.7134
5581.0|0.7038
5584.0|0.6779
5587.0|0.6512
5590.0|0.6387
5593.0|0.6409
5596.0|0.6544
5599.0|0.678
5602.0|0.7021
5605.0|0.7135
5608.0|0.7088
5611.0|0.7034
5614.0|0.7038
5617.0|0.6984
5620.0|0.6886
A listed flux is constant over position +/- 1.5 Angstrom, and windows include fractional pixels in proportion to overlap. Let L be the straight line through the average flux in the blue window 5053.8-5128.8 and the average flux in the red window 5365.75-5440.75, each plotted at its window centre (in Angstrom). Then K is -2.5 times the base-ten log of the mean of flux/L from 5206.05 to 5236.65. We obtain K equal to 0.03 mag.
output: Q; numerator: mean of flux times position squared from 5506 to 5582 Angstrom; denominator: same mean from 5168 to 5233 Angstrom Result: 1.26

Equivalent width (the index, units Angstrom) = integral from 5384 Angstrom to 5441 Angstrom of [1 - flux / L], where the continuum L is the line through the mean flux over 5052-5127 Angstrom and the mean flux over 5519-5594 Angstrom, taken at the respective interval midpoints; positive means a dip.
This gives -0.9 Angstrom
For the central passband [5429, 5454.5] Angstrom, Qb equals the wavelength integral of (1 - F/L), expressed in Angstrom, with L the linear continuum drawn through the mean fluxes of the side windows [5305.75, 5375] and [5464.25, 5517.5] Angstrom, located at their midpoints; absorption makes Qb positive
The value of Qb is 0.2 Angstrom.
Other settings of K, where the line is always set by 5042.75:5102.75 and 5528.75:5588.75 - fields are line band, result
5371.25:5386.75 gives -0.02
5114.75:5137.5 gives 0.05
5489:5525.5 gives 0.01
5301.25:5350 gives -0.03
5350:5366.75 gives -0.07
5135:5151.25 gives 0.08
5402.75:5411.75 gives 0.01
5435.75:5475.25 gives -0.02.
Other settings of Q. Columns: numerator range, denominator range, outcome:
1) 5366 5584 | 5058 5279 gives 1.22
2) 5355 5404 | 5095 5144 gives 1.22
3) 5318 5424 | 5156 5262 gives 1.17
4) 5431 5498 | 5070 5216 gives 1.25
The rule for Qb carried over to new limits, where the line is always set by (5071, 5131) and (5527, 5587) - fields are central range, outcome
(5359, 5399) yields -1.6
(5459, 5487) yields -0.5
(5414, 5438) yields -0.4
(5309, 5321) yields -1.1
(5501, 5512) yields 0.1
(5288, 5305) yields -0.6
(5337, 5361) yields -1.2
